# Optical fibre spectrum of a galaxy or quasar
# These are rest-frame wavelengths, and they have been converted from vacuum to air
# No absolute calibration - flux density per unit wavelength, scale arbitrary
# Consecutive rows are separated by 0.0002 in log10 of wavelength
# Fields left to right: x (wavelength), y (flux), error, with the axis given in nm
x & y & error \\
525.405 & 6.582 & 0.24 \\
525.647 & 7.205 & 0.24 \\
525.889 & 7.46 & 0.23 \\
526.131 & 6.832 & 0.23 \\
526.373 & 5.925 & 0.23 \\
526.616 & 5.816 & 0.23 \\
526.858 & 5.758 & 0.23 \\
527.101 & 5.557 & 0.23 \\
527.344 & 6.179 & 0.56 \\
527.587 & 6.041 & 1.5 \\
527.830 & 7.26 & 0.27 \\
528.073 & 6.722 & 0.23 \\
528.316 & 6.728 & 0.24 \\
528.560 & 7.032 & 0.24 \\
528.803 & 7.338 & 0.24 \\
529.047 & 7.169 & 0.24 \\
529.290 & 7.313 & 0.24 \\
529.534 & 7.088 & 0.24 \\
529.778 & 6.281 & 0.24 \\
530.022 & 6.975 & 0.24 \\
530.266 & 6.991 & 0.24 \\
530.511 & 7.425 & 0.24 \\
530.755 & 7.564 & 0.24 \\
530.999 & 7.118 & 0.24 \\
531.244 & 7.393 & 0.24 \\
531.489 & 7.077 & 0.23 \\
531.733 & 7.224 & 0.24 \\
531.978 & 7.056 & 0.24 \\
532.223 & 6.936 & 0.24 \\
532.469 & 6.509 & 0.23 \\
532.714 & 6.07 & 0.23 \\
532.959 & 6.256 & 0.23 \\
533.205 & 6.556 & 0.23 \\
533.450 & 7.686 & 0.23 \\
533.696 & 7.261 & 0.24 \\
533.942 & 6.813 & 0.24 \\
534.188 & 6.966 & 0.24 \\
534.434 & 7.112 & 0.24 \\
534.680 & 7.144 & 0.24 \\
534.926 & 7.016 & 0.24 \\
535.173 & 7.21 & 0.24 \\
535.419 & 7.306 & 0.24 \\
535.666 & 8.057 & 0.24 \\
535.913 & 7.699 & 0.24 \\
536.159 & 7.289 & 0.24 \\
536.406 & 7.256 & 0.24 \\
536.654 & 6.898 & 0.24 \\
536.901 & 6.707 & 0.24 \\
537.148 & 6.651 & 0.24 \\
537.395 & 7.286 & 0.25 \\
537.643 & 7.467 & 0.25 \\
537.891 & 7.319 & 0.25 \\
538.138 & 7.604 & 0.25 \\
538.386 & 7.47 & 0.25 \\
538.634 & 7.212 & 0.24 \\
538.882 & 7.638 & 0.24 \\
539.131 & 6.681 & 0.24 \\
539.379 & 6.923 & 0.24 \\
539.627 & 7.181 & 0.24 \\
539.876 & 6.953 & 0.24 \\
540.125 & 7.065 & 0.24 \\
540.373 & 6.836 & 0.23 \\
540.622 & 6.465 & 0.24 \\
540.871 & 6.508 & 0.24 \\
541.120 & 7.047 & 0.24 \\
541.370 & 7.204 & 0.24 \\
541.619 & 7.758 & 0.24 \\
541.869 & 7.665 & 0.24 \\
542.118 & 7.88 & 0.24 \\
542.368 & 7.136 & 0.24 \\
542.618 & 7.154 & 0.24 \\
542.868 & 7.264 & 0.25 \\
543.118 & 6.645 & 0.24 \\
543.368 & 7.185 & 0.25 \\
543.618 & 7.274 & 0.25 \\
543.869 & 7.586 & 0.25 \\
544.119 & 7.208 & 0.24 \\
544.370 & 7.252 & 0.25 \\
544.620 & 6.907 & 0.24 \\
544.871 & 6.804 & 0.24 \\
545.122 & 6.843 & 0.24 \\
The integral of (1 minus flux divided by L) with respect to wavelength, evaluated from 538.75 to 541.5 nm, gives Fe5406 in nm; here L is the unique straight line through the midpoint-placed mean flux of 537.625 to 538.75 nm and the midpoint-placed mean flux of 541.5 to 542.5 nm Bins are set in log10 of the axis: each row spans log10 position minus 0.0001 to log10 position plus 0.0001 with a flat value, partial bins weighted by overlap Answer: 0.20 nm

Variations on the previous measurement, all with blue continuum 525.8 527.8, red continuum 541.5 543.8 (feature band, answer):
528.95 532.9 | -0.296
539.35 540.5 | 0.023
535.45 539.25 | -0.177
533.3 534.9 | -0.097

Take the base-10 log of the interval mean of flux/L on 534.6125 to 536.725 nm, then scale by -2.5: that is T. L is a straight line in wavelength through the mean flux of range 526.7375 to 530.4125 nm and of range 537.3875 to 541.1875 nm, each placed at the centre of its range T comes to -0.06 mag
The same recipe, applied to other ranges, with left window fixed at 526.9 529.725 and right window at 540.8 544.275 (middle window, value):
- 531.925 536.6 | -0.02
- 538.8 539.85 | 0.01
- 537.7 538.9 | -0.05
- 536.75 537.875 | 0.00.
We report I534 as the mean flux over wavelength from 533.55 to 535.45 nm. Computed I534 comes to 7.1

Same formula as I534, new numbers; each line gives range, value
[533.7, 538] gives 7.19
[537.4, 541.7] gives 7.13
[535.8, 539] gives 7.27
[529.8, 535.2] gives 7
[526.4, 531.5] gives 6.78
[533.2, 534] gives 7.18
